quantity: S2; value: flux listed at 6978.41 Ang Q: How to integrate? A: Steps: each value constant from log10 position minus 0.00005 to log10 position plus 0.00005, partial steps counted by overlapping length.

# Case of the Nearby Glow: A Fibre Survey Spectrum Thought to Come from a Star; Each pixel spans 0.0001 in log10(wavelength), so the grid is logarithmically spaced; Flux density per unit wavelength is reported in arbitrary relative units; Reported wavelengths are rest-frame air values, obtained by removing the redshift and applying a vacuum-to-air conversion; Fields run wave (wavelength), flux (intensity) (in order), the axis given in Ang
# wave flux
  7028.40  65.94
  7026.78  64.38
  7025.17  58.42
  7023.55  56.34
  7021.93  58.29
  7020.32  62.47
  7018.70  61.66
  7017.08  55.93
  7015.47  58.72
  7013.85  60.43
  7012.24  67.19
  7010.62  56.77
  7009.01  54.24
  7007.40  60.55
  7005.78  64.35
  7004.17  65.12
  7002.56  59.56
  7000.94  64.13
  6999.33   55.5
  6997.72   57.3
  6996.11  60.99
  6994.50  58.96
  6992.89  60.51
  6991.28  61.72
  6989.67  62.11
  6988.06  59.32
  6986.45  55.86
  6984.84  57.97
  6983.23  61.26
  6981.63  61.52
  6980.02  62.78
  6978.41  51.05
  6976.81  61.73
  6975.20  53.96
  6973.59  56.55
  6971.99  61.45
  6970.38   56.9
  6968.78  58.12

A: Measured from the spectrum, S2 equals 51.05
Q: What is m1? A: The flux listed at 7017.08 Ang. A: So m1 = 55.93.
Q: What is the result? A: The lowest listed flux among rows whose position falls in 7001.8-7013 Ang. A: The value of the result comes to 54.24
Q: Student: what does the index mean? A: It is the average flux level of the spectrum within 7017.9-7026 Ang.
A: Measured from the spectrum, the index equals 59.5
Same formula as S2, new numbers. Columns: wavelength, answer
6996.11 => 60.99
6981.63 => 61.52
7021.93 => 58.29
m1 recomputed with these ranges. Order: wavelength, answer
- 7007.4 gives 60.55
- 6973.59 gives 56.55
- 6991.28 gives 61.72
